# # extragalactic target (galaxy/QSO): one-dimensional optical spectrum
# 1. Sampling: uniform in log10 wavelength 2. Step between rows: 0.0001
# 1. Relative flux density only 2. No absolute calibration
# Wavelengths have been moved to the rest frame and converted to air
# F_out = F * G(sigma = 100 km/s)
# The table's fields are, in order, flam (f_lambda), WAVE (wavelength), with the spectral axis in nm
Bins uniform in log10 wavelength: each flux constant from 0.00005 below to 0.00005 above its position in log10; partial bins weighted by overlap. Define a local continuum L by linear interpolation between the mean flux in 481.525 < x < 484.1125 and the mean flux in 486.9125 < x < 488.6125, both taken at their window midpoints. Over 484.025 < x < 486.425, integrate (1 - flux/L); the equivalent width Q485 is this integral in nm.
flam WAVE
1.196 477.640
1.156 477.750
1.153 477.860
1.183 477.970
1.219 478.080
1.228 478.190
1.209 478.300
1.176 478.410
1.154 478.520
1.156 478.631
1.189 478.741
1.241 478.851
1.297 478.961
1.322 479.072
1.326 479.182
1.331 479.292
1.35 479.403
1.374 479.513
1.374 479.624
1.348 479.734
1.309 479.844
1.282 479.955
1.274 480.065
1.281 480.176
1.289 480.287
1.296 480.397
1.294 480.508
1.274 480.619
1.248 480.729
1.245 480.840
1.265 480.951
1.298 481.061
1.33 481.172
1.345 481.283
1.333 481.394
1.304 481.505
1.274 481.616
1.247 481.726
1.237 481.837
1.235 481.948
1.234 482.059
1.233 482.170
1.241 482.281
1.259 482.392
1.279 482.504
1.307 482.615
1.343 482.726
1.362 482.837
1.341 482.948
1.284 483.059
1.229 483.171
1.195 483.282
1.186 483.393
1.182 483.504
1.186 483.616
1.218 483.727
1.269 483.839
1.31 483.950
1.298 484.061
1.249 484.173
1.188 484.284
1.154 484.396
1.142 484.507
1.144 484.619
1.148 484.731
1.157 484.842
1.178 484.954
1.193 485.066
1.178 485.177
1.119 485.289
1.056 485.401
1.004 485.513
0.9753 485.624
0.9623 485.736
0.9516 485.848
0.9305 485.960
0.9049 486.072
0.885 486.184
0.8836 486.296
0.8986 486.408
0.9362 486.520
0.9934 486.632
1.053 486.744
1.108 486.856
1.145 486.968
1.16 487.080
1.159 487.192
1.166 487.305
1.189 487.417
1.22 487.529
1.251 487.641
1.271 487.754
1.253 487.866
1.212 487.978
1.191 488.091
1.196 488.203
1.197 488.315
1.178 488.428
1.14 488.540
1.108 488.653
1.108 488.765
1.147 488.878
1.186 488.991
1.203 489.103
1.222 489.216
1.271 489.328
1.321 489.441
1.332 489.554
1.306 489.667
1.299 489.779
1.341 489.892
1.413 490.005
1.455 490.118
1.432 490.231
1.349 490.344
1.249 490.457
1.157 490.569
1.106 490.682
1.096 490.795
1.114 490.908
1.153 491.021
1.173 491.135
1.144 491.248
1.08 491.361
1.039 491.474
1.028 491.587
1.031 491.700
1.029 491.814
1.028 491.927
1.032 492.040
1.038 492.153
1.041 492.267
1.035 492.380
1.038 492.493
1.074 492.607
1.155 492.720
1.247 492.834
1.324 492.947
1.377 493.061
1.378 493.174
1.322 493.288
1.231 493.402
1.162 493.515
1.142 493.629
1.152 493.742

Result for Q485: 0.30 nm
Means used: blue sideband 1.26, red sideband 1.19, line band 1.07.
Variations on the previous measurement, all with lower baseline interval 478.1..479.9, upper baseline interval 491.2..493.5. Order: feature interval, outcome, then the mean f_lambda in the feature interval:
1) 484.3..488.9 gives 0.34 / 1.1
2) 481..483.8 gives -0.07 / 1.27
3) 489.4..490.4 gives -0.17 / 1.36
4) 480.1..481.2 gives -0.02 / 1.28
